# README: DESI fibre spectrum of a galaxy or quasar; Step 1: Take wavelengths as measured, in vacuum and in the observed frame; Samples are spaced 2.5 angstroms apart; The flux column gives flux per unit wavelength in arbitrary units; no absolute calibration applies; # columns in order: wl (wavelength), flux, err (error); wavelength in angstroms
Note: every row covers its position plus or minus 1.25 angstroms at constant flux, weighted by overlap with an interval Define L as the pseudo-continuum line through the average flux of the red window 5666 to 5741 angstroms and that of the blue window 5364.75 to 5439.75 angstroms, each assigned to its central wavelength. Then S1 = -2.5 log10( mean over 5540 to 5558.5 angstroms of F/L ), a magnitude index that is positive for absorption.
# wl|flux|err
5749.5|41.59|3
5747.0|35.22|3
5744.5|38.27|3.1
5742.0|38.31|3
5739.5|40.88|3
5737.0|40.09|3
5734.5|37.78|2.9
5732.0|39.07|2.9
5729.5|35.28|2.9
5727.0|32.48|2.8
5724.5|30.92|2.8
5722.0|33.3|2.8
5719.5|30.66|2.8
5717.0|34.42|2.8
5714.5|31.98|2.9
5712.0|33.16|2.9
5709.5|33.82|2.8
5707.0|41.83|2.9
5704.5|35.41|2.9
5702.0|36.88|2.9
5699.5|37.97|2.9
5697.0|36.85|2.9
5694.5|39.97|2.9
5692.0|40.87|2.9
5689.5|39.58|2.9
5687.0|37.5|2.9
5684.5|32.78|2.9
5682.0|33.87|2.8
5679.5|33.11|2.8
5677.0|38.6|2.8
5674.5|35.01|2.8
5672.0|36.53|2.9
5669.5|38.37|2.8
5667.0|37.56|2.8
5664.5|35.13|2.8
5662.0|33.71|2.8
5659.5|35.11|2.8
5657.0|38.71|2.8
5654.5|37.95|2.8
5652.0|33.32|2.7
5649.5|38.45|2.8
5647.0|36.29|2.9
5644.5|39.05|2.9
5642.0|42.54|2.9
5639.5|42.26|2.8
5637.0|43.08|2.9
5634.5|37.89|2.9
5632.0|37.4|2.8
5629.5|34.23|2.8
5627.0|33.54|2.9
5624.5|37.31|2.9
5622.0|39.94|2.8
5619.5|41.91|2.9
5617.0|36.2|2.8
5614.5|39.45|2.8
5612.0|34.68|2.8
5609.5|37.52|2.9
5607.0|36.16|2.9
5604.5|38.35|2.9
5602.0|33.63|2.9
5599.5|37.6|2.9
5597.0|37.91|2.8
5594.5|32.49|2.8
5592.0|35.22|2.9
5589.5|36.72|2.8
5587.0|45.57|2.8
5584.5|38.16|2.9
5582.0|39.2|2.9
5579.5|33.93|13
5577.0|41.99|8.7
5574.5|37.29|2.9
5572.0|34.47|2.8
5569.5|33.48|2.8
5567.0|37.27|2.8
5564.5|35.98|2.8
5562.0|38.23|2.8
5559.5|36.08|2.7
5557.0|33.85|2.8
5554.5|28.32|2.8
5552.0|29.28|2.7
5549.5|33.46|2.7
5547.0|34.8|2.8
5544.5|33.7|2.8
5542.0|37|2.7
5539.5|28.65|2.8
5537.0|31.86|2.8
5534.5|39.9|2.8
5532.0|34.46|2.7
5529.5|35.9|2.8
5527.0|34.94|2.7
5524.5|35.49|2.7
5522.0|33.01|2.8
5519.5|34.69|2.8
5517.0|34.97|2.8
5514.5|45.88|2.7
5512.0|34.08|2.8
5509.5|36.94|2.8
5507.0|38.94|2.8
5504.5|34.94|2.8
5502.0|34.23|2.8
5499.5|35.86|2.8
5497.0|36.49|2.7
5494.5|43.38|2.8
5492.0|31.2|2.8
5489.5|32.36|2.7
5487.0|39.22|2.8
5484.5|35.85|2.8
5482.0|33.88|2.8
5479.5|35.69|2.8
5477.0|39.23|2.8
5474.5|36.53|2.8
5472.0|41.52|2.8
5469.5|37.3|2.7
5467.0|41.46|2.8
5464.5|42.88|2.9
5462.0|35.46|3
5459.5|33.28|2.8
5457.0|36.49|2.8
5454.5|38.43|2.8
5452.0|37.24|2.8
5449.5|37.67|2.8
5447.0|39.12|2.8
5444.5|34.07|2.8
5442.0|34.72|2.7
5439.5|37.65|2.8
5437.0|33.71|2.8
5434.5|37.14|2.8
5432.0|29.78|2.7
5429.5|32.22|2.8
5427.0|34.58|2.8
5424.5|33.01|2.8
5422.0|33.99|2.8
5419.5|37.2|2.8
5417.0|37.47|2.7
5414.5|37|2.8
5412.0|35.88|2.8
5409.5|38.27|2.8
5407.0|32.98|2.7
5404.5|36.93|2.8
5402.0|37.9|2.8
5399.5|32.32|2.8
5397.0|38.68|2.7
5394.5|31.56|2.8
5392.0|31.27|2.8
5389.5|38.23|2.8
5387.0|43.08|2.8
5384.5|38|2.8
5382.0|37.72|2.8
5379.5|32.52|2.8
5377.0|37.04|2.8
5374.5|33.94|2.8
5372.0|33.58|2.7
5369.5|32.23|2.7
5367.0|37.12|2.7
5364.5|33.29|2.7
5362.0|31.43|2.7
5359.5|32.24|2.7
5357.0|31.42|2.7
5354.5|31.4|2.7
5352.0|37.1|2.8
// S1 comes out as 0.10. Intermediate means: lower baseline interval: 35.4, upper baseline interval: 36.2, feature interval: 32.8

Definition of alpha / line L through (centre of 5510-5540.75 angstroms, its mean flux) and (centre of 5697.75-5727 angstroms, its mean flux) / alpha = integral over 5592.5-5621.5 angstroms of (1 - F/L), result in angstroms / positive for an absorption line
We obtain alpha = -1.6 angstroms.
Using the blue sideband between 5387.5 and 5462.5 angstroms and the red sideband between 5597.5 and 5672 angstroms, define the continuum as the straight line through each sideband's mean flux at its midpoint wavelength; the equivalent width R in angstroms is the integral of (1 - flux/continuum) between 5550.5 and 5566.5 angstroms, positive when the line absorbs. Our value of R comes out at 1.3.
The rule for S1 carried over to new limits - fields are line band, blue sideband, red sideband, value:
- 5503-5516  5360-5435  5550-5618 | -0.07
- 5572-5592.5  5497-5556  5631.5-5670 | -0.06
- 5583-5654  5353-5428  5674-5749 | -0.05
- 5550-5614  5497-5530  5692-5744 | 0.00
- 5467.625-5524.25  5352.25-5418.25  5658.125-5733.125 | -0.04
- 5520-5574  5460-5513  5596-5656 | 0.09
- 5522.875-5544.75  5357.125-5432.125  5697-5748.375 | 0.02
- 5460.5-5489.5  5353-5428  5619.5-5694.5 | -0.06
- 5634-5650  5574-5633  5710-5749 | -0.09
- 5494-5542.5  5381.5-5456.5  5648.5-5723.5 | 0.00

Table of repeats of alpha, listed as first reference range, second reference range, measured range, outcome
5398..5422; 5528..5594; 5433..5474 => -1.6 angstroms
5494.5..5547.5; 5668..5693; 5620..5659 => -1.9 angstroms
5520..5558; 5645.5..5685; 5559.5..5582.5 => -1.7 angstroms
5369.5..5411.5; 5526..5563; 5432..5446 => 0.1 angstroms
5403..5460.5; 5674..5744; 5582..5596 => -0.7 angstroms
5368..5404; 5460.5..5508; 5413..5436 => 1.0 angstroms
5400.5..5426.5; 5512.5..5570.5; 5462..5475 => -1.5 angstroms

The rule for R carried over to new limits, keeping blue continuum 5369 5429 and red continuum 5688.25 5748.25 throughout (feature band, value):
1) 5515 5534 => 0.3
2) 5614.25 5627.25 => -0.8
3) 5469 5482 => -0.7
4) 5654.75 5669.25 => 0.0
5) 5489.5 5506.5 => 0.0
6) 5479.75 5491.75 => 0.3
